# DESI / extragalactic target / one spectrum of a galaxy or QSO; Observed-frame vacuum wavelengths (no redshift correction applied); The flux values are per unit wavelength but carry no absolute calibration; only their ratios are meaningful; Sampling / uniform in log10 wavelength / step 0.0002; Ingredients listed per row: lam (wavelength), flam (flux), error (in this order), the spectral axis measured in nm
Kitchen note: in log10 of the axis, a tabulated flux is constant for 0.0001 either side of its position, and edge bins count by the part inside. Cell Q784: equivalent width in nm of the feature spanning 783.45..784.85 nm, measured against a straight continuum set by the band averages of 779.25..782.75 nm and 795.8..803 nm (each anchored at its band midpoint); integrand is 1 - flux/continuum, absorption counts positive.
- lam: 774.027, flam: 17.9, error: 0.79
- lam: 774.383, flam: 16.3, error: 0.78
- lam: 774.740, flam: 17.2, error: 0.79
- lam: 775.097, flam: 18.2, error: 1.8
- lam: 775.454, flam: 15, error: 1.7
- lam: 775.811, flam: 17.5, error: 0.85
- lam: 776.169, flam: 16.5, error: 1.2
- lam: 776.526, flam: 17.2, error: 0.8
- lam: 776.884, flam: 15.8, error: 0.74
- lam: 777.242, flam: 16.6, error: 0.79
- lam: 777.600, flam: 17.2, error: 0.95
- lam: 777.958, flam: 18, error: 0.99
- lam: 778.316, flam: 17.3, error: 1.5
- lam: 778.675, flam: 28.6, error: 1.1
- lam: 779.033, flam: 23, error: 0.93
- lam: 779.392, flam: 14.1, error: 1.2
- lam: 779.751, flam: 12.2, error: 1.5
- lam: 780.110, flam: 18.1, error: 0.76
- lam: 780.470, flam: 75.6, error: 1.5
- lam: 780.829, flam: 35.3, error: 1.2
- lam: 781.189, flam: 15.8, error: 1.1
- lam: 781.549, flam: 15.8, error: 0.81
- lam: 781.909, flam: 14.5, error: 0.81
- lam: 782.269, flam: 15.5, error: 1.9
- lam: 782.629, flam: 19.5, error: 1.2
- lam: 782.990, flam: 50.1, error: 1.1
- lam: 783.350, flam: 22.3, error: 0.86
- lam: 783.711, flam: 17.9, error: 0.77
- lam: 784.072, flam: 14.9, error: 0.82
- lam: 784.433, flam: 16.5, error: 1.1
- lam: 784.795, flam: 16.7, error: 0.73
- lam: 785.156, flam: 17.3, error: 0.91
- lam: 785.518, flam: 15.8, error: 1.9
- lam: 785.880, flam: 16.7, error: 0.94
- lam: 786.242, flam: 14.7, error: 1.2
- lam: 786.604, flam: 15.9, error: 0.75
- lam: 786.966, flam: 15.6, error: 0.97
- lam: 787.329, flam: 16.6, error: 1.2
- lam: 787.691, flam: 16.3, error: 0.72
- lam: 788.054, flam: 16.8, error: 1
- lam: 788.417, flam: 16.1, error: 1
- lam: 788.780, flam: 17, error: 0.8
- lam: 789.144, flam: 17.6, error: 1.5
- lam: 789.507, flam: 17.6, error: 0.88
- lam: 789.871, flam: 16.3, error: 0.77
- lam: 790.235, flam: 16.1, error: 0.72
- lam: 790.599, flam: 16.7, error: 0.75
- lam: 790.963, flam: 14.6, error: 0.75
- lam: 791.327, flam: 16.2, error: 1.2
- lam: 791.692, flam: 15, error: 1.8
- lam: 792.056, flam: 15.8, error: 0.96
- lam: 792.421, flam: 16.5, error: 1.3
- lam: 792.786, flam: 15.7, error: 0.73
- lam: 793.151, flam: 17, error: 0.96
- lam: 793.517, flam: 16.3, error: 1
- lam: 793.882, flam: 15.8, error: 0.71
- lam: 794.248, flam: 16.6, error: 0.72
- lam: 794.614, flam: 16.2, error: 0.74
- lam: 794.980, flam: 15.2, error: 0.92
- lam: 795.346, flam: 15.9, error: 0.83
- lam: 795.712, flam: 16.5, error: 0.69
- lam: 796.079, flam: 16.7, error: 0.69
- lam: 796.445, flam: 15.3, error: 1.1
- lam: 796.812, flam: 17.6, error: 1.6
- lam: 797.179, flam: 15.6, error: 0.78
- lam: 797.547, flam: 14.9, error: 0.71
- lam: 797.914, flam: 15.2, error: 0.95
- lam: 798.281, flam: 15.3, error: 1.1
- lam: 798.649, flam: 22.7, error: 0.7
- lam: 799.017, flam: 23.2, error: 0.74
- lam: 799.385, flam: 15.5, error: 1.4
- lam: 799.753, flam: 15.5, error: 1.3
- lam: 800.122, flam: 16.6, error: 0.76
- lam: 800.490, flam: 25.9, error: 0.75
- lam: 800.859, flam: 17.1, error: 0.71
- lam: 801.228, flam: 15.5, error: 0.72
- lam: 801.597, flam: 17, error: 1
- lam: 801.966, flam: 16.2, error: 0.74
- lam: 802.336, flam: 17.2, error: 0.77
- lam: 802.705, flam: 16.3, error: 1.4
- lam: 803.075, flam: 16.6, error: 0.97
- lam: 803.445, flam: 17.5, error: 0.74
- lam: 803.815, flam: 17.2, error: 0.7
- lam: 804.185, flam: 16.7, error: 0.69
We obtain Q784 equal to 0.36 nm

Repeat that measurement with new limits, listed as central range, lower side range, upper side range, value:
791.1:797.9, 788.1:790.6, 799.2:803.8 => 0.38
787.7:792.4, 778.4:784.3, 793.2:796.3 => 0.67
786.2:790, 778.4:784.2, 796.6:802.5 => 0.94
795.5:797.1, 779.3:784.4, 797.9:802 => 0.24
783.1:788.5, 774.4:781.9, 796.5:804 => 0.72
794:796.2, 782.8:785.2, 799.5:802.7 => 0.35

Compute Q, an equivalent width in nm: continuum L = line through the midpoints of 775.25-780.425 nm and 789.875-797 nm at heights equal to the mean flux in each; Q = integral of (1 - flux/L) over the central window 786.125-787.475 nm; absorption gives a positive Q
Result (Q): 0.13 nm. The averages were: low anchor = 19.2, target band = 15.7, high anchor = 16.1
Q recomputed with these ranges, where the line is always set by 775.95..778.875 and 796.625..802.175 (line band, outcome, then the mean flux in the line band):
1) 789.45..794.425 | 0.486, 16.1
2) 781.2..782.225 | 0.166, 15.3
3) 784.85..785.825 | 0.082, 16.6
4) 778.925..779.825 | 0.095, 16.4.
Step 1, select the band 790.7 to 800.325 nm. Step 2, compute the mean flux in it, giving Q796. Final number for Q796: 16.5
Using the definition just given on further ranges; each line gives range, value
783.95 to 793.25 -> 16.2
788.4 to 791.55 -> 16.5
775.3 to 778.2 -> 16.8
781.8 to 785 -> 21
